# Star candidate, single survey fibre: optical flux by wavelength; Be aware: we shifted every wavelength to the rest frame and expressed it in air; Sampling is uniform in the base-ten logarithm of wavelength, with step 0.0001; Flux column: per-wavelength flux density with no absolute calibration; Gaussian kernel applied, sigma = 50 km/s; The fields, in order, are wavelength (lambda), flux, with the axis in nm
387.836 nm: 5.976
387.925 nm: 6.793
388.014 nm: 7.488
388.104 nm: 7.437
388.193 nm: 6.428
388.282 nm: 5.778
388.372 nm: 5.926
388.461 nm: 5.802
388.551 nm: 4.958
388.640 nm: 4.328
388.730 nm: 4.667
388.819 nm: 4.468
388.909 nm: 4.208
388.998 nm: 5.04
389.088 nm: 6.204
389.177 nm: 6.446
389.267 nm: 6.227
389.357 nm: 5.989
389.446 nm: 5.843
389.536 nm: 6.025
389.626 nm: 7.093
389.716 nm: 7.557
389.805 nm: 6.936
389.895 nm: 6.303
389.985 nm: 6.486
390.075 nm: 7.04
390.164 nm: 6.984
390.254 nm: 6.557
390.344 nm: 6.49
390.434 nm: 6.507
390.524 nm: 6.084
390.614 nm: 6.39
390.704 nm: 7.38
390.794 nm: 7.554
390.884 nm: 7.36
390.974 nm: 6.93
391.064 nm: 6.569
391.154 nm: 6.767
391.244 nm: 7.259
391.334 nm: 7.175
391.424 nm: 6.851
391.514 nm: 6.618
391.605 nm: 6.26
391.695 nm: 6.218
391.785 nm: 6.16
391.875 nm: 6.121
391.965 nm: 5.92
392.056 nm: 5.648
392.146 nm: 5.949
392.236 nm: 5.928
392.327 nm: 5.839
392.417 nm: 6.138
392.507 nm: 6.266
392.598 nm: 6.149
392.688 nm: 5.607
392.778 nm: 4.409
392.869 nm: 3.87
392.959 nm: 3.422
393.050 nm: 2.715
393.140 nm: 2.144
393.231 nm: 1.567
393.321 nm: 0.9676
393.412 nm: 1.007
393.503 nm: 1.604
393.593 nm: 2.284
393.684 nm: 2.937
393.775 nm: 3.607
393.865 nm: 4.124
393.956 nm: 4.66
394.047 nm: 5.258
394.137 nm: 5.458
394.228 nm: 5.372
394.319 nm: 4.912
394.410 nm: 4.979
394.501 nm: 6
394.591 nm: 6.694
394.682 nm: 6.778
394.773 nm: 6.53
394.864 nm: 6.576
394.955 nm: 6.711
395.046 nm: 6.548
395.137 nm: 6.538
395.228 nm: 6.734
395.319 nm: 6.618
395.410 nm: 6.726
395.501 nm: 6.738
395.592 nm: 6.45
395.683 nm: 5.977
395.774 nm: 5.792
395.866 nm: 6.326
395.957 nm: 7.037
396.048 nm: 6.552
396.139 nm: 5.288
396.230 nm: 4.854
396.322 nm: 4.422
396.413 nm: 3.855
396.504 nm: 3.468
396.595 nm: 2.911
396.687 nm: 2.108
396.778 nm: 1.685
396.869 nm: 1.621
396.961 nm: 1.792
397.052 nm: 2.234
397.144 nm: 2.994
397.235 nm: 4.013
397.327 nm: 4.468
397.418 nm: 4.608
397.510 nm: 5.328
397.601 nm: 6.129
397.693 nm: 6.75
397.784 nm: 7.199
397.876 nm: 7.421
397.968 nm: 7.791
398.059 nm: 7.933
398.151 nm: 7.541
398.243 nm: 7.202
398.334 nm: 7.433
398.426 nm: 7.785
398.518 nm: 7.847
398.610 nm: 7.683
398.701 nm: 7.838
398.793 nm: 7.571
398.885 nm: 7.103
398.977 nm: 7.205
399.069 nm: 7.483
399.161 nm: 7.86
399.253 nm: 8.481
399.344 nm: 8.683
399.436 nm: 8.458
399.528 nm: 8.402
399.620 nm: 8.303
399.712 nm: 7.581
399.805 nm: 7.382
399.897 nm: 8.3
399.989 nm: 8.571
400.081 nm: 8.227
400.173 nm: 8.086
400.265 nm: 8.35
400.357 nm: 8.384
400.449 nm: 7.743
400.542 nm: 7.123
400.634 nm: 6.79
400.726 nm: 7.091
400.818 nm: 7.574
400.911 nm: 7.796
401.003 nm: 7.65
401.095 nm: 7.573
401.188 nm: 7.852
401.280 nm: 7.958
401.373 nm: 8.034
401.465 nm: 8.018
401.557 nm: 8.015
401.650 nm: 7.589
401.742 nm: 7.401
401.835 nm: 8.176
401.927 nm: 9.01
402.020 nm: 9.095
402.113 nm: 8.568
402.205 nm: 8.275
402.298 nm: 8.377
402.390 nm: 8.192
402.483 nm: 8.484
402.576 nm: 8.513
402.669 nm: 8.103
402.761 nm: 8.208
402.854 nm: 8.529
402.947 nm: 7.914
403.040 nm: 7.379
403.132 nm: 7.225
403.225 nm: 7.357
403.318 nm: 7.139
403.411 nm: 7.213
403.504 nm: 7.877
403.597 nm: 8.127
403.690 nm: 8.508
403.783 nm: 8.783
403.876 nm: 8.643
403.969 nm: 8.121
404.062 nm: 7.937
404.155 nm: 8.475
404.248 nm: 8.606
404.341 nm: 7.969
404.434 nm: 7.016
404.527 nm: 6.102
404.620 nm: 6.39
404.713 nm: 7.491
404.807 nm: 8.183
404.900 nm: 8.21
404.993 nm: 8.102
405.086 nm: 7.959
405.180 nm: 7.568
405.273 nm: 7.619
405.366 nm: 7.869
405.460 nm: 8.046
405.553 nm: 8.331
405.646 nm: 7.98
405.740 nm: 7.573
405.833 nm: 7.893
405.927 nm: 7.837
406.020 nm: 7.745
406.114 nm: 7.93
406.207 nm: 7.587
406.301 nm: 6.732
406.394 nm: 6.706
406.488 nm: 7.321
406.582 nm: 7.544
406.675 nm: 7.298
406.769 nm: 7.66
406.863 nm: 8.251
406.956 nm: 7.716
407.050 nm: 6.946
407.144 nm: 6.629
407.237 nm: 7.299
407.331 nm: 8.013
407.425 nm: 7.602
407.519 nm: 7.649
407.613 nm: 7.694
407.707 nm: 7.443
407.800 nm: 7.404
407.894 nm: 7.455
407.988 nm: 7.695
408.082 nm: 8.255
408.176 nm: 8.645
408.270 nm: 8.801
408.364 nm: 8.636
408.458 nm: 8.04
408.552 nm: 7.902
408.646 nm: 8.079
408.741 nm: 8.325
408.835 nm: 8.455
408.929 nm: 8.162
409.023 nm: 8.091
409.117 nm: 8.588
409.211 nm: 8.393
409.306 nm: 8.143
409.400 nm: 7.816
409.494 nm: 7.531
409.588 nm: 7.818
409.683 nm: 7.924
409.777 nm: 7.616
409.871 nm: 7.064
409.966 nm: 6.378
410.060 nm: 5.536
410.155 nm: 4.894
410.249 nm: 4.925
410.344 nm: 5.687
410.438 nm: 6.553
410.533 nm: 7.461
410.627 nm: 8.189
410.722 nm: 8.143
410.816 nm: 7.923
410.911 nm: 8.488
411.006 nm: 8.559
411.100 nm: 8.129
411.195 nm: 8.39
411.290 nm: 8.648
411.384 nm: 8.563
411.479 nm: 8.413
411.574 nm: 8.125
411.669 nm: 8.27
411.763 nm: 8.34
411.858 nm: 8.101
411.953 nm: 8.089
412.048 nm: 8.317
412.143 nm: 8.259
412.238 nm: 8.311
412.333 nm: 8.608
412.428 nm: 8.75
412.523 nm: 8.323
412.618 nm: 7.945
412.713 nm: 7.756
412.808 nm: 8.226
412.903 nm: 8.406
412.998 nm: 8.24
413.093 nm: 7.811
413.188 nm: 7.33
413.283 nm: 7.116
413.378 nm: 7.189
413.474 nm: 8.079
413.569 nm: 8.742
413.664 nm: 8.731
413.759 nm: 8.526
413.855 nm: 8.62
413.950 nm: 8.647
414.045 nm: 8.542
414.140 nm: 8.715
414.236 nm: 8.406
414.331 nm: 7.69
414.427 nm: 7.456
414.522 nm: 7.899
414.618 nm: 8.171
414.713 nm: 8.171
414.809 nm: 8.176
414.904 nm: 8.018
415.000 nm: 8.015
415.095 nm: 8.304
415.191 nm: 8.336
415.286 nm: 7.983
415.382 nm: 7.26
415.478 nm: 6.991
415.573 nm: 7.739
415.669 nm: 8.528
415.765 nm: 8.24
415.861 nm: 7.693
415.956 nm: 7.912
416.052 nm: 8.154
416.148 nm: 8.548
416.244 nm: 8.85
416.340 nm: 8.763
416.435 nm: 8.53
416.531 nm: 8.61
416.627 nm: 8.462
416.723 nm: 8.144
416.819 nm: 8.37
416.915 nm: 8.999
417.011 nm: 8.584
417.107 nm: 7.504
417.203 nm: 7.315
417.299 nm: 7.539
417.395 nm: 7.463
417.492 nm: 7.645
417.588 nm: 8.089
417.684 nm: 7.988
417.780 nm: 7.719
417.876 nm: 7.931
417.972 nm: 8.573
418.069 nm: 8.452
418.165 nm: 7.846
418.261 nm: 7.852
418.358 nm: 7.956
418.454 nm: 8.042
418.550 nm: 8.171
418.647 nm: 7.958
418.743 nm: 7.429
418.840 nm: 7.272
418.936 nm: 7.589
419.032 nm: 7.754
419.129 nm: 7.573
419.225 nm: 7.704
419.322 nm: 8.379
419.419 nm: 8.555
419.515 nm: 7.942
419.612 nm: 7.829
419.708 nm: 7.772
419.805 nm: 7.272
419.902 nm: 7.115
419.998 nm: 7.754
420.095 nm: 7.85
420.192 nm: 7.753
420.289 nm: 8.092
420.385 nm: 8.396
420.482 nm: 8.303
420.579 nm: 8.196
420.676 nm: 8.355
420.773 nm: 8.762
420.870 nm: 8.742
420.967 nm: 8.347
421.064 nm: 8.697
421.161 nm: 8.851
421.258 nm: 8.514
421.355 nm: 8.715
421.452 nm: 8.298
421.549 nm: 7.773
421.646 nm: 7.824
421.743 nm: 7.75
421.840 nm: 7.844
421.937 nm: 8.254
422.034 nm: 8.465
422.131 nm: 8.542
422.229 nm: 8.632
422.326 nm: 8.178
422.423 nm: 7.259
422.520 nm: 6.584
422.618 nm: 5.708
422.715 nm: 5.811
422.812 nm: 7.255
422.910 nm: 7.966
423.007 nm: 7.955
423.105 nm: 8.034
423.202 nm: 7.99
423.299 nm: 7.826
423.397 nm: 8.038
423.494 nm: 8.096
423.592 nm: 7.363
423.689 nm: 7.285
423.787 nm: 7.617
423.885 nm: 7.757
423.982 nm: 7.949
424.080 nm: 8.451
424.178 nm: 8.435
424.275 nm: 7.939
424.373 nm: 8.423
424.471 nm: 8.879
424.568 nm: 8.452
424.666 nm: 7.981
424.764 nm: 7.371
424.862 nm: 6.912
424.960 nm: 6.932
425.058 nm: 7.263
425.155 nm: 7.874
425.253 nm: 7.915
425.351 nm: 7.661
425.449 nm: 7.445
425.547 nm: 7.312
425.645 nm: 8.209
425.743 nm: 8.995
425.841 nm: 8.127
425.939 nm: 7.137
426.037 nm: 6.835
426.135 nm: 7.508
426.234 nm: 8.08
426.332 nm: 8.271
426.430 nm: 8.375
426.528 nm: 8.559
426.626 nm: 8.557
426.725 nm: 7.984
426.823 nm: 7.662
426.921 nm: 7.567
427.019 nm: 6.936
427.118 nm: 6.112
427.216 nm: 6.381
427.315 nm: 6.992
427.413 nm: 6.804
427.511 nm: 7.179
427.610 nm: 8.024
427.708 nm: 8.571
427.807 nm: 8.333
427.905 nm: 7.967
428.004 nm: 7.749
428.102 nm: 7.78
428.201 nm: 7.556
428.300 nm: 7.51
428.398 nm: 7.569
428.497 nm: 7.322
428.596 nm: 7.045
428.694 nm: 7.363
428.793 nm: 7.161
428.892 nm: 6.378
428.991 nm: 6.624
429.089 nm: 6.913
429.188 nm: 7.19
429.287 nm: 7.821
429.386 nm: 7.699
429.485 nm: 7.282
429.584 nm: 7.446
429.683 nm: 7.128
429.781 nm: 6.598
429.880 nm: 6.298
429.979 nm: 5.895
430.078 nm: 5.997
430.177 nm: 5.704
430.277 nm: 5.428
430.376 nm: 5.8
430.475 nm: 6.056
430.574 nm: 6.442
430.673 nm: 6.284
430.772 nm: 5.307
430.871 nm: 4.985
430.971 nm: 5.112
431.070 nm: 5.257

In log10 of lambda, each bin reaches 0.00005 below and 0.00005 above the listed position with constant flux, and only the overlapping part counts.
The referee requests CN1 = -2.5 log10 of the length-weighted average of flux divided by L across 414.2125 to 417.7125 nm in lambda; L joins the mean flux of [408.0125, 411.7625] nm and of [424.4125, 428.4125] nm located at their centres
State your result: -0.04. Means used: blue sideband 7.79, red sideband 7.69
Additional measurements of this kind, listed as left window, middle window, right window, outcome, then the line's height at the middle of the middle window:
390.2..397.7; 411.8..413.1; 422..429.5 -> -0.24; 6.61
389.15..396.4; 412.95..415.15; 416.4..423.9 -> -0.09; 7.44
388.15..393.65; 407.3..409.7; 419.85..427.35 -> -0.18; 6.8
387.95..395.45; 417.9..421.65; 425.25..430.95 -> -0.18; 6.84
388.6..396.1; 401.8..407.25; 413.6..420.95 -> -0.15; 6.85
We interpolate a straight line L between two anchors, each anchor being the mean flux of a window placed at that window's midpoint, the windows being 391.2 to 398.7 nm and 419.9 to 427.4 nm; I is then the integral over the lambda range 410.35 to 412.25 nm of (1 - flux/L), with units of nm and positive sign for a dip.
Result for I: -0.38 nm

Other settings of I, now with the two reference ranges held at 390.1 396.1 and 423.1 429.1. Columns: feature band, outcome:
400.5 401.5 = -0.24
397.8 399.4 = -0.47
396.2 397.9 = 0.53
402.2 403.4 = -0.33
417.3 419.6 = -0.23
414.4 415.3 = -0.14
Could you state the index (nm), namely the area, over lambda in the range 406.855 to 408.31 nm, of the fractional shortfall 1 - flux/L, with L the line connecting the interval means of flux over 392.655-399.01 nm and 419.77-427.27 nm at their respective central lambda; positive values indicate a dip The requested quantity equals -0.320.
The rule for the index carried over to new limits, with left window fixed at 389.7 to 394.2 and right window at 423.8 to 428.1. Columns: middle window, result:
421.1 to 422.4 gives -0.14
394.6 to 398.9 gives -0.01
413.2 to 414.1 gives -0.17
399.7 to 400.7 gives -0.31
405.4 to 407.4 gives -0.36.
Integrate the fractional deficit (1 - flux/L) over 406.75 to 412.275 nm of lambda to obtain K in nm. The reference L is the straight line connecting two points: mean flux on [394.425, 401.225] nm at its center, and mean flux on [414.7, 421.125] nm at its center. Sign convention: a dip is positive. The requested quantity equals -0.28 nm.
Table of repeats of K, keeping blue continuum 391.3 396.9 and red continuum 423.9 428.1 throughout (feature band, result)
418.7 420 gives -0.09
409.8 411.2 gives -0.13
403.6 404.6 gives -0.36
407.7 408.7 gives -0.29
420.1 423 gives -0.24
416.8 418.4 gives -0.21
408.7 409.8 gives -0.30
